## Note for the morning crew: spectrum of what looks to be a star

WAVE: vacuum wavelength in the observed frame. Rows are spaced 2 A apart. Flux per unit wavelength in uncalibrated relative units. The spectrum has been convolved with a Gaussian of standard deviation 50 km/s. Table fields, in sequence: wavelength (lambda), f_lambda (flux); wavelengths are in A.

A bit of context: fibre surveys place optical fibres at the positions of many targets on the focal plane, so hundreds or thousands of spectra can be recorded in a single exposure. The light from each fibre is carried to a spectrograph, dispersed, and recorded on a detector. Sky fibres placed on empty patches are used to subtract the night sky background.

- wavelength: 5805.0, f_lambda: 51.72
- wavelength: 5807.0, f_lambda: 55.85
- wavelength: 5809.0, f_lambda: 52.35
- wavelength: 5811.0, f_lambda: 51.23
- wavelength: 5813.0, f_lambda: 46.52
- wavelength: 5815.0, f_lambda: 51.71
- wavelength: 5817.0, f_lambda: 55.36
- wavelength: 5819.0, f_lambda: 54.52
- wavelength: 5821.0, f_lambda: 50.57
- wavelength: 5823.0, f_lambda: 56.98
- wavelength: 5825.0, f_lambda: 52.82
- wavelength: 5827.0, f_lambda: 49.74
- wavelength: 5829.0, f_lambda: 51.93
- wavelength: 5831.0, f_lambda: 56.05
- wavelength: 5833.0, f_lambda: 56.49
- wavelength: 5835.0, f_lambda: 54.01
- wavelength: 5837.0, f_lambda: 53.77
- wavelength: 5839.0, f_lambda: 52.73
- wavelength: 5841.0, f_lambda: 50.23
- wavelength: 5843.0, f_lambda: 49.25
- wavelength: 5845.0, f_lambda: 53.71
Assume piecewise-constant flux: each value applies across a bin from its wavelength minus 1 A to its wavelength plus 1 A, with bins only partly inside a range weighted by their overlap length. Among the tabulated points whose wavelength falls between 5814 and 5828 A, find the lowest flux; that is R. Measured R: 49.74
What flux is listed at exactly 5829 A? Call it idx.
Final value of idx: 51.93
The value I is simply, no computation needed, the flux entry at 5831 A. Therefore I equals 56.05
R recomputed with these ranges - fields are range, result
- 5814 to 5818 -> 51.71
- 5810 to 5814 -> 46.52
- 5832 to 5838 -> 53.77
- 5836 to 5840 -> 52.73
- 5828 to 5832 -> 51.93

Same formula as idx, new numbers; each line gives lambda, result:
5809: 52.35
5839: 52.73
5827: 49.74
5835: 54.01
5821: 50.57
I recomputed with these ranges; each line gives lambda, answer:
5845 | 53.71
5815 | 51.71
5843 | 49.25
